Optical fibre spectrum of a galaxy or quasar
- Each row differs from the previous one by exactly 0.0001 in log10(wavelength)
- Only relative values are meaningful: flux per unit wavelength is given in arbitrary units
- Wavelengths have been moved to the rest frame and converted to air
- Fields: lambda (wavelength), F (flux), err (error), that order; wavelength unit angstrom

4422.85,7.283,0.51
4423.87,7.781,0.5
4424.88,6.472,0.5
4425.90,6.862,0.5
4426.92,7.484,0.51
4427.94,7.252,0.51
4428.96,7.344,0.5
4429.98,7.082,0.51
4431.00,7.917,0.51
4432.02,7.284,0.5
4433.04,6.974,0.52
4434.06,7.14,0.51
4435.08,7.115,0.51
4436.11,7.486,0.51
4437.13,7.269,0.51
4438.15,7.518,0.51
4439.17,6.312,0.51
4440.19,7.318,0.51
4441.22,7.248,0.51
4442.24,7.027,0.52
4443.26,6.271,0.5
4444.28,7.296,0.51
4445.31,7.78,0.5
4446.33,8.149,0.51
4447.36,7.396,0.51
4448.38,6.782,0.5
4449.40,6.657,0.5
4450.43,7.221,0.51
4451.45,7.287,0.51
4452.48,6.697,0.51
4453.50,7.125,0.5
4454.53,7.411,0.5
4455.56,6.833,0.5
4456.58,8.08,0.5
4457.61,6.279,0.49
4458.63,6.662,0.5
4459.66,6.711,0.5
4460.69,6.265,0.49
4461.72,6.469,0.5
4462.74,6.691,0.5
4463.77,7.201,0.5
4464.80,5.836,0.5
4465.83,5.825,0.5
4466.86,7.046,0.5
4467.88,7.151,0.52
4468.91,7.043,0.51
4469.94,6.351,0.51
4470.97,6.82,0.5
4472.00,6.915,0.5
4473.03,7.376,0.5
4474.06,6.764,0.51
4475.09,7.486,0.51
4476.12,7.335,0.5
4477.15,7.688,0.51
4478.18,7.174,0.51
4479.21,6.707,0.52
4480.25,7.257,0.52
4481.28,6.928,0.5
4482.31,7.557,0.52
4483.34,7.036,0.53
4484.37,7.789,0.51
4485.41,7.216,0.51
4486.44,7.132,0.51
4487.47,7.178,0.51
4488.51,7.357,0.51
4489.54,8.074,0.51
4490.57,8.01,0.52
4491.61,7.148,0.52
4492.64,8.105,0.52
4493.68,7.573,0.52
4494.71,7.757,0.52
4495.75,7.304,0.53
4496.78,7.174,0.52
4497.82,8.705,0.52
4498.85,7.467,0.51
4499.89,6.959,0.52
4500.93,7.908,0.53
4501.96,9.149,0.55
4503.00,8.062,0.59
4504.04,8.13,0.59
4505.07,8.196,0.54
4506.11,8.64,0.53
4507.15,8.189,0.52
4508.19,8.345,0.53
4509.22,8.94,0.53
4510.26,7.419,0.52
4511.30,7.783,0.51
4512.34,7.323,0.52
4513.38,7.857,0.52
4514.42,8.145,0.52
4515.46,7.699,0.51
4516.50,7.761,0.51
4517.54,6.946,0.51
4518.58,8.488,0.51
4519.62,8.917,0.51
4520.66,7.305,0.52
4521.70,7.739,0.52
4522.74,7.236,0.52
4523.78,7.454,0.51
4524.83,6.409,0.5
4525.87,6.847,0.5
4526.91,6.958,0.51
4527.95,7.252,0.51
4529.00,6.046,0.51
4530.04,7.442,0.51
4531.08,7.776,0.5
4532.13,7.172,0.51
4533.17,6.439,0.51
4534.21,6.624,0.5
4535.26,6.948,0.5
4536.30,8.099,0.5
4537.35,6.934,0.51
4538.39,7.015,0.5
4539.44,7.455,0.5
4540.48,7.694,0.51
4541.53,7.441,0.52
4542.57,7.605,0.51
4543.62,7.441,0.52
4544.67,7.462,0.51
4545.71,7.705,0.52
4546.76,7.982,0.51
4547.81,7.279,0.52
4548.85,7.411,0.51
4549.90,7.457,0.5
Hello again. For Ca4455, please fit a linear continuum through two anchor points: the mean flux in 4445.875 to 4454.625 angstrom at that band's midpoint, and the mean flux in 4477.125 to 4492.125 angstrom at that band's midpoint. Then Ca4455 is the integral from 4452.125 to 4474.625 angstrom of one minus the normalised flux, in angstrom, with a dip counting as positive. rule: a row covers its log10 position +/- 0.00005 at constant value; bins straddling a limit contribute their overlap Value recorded 1.4 angstrom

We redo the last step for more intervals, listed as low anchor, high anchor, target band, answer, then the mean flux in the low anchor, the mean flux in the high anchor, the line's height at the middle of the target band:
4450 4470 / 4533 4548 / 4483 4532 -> -3.6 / 6.82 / 7.36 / 7.14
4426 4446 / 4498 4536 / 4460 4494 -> 1.5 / 7.22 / 7.62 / 7.42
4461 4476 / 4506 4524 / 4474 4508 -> -1.4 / 6.79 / 7.89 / 7.32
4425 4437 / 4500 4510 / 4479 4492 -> 1.1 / 7.24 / 8.31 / 8.03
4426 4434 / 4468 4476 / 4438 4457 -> 0.0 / 7.3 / 6.99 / 7.17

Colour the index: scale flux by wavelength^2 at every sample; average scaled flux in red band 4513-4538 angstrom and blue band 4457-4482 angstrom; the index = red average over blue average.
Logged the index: 1.10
